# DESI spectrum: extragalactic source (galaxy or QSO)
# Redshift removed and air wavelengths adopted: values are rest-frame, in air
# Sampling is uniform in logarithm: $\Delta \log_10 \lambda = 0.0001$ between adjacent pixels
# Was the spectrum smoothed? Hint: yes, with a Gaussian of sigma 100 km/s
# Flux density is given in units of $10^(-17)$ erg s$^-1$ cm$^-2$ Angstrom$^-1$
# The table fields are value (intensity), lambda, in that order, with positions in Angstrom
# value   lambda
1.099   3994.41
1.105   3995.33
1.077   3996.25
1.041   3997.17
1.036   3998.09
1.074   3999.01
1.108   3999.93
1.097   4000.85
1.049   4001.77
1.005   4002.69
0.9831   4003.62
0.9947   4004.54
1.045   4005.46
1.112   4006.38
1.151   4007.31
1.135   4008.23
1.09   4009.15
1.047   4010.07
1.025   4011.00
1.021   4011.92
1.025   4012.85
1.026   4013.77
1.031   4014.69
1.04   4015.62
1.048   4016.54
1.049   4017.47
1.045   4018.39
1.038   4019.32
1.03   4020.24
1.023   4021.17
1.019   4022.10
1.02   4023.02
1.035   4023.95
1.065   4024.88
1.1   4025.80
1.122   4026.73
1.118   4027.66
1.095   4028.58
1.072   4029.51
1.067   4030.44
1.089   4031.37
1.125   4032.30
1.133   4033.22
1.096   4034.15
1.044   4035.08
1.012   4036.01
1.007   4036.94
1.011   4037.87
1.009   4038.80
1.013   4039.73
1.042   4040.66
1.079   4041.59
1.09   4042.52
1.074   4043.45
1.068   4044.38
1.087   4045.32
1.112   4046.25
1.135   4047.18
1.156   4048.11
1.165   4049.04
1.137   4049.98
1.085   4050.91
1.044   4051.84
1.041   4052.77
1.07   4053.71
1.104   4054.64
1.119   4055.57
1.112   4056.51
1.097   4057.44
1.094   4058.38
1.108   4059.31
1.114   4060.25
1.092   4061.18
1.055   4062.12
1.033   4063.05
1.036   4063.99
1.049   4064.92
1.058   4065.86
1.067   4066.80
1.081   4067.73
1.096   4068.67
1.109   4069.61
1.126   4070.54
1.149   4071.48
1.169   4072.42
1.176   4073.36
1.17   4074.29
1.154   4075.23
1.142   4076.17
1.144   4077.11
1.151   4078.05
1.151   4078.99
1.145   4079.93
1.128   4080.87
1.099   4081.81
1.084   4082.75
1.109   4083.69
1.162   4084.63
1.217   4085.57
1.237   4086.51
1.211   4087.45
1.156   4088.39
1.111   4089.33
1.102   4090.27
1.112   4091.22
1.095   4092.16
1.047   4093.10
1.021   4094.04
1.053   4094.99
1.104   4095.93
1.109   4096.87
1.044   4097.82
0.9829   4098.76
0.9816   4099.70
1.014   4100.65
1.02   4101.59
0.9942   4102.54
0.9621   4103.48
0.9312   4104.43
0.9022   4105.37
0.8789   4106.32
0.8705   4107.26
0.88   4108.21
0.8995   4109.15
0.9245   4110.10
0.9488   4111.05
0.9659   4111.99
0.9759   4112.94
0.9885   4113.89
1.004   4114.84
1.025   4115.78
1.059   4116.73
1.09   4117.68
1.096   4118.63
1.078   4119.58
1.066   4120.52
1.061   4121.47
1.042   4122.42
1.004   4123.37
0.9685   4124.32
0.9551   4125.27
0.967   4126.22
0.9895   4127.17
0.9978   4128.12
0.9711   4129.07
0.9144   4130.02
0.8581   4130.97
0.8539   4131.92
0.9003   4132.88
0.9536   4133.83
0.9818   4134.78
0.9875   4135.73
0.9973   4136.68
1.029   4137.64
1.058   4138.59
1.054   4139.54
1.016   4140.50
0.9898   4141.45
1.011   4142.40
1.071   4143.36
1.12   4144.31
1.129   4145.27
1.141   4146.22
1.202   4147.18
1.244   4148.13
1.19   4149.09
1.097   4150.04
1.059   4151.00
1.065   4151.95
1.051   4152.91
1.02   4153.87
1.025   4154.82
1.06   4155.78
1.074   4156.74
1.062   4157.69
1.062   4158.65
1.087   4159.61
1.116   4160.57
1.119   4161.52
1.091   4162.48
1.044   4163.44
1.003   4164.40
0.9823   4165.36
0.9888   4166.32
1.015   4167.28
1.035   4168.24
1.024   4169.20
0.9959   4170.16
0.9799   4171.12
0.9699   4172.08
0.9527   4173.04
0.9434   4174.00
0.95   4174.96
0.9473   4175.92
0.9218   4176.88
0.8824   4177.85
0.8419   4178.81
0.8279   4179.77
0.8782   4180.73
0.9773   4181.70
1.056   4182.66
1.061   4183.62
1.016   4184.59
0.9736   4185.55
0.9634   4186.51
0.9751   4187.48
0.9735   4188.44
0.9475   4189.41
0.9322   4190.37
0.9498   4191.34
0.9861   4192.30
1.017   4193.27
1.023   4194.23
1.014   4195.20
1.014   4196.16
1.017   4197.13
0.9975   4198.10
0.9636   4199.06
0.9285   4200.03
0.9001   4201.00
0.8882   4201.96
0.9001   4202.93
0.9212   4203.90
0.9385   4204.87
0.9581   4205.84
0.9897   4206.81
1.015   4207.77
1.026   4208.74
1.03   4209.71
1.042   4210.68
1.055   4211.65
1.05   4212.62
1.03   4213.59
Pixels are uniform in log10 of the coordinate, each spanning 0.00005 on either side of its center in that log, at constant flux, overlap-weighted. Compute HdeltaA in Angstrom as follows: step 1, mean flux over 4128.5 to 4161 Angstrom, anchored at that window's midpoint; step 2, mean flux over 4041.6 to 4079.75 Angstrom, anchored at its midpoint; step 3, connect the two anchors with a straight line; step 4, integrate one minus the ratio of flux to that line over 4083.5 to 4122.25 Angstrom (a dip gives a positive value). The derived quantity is 1.38 Angstrom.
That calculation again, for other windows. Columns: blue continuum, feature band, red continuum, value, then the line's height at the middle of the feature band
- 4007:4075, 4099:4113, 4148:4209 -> 1.3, 1.04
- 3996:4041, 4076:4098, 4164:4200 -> -2.2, 1.02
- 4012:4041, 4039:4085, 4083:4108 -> -2.2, 1.05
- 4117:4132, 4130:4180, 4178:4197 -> -1.8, 0.985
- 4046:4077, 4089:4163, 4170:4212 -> 0.7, 1.04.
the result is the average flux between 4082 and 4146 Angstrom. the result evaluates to 1.02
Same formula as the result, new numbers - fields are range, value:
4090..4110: 0.997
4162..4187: 0.974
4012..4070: 1.07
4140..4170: 1.07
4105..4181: 1.01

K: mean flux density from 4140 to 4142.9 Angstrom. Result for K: 1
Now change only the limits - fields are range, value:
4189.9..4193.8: 0.972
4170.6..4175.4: 0.96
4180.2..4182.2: 0.926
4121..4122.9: 1.05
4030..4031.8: 1.08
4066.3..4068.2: 1.07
